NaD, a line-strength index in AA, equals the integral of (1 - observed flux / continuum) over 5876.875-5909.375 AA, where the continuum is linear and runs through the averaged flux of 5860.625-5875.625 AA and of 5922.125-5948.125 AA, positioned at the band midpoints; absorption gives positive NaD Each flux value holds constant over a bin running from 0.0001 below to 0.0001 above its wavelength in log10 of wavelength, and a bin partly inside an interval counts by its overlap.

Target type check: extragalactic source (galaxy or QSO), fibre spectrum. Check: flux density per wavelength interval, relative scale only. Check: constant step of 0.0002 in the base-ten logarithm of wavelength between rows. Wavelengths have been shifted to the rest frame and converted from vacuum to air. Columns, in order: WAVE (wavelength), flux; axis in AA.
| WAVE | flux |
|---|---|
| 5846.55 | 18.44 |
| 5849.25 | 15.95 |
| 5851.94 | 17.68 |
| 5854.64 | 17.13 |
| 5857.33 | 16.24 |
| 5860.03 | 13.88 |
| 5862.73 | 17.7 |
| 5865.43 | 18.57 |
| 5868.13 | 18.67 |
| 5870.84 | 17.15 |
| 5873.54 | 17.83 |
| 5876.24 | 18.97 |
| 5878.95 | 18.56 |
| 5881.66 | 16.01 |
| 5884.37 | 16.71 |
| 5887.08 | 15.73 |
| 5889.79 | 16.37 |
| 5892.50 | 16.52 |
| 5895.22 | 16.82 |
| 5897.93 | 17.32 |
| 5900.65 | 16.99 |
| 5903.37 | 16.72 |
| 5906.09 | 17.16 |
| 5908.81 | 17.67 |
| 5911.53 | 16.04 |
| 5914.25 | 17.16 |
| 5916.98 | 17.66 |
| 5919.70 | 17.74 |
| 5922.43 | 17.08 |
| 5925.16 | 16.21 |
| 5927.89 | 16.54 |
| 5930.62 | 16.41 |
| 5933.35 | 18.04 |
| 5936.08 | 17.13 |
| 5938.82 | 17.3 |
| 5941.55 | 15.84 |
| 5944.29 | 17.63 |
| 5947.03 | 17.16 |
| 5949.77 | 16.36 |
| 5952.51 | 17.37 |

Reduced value 1.1 AA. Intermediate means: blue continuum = 17.8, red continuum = 16.9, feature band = 16.9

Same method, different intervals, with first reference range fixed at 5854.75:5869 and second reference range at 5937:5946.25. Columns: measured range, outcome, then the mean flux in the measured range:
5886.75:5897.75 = 0.3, 16.5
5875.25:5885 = -0.3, 17.6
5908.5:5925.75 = -0.1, 17.1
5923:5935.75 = 0.1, 16.8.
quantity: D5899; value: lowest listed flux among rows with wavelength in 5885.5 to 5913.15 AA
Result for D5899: 15.73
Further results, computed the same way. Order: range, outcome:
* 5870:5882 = 16.01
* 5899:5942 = 15.84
